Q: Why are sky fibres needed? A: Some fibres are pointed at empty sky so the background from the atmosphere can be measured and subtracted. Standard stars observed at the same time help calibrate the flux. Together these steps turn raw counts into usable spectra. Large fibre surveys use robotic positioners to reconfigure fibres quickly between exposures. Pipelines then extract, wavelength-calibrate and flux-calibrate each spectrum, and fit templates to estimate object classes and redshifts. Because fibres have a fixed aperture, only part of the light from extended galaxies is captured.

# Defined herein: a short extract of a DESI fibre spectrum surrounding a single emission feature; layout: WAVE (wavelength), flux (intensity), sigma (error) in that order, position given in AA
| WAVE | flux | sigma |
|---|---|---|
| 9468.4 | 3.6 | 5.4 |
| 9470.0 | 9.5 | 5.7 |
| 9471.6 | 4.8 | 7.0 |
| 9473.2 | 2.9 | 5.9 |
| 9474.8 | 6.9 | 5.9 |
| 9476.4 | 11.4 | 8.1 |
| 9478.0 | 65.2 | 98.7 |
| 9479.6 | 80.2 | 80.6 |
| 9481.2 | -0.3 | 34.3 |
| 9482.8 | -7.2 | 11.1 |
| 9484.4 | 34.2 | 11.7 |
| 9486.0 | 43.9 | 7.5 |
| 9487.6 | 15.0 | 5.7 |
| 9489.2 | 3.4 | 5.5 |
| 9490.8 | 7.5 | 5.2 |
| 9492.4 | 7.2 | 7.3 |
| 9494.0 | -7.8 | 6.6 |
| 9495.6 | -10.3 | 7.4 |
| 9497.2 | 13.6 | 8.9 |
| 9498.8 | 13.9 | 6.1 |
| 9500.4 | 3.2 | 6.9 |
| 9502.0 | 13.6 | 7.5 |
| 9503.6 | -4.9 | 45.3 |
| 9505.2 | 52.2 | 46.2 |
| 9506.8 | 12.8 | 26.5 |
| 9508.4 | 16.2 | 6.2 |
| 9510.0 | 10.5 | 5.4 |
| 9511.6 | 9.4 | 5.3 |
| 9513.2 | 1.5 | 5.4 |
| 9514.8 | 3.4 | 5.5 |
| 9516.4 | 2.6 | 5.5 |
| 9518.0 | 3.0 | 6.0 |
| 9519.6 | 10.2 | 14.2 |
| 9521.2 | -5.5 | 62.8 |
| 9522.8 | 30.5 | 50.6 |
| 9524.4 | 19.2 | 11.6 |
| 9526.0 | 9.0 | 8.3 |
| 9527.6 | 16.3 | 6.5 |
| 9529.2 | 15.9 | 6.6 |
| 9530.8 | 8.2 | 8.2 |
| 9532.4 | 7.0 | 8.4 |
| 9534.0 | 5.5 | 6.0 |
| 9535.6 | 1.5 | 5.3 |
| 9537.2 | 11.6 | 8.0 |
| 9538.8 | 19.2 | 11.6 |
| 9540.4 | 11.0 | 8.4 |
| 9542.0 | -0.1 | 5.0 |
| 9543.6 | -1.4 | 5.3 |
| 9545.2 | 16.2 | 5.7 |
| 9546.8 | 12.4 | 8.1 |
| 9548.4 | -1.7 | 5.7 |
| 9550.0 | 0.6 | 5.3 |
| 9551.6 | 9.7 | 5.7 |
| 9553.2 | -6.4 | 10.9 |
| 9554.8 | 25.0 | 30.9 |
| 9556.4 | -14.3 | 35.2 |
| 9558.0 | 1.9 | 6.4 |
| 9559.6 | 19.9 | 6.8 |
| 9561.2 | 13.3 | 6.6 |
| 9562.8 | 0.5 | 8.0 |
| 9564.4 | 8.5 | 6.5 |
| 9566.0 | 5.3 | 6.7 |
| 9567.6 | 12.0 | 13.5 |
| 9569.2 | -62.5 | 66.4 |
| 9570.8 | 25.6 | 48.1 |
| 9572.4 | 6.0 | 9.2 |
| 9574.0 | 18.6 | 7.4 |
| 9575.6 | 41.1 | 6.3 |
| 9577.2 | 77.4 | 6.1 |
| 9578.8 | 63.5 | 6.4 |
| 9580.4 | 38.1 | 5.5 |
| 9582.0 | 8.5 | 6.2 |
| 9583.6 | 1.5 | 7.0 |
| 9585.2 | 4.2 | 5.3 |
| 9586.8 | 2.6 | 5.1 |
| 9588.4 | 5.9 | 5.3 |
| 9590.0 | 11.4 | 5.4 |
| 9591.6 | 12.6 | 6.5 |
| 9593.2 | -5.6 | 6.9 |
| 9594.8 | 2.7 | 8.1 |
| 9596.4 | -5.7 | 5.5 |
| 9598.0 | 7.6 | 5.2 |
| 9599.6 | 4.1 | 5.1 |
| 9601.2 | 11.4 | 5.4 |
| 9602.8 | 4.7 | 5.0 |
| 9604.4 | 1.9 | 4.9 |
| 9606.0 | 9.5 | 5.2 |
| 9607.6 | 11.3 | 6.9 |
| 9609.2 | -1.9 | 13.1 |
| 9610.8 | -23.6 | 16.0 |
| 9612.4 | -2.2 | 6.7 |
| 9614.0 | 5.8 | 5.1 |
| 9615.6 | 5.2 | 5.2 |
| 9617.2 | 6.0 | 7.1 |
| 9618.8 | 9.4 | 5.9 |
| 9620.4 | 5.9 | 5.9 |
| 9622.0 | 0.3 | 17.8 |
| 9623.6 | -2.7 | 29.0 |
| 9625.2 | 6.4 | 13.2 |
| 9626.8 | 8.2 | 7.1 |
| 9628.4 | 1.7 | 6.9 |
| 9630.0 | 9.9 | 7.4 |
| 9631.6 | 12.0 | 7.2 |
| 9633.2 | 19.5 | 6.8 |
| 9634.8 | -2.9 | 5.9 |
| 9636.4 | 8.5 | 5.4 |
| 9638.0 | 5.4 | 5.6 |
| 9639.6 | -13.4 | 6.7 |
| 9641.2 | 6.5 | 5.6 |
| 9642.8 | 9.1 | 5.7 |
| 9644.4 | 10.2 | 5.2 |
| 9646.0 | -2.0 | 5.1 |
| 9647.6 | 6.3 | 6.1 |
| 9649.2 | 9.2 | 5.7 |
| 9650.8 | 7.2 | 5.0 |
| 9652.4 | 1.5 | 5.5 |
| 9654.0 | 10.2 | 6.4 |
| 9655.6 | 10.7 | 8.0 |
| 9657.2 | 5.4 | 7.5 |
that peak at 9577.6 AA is [O III]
